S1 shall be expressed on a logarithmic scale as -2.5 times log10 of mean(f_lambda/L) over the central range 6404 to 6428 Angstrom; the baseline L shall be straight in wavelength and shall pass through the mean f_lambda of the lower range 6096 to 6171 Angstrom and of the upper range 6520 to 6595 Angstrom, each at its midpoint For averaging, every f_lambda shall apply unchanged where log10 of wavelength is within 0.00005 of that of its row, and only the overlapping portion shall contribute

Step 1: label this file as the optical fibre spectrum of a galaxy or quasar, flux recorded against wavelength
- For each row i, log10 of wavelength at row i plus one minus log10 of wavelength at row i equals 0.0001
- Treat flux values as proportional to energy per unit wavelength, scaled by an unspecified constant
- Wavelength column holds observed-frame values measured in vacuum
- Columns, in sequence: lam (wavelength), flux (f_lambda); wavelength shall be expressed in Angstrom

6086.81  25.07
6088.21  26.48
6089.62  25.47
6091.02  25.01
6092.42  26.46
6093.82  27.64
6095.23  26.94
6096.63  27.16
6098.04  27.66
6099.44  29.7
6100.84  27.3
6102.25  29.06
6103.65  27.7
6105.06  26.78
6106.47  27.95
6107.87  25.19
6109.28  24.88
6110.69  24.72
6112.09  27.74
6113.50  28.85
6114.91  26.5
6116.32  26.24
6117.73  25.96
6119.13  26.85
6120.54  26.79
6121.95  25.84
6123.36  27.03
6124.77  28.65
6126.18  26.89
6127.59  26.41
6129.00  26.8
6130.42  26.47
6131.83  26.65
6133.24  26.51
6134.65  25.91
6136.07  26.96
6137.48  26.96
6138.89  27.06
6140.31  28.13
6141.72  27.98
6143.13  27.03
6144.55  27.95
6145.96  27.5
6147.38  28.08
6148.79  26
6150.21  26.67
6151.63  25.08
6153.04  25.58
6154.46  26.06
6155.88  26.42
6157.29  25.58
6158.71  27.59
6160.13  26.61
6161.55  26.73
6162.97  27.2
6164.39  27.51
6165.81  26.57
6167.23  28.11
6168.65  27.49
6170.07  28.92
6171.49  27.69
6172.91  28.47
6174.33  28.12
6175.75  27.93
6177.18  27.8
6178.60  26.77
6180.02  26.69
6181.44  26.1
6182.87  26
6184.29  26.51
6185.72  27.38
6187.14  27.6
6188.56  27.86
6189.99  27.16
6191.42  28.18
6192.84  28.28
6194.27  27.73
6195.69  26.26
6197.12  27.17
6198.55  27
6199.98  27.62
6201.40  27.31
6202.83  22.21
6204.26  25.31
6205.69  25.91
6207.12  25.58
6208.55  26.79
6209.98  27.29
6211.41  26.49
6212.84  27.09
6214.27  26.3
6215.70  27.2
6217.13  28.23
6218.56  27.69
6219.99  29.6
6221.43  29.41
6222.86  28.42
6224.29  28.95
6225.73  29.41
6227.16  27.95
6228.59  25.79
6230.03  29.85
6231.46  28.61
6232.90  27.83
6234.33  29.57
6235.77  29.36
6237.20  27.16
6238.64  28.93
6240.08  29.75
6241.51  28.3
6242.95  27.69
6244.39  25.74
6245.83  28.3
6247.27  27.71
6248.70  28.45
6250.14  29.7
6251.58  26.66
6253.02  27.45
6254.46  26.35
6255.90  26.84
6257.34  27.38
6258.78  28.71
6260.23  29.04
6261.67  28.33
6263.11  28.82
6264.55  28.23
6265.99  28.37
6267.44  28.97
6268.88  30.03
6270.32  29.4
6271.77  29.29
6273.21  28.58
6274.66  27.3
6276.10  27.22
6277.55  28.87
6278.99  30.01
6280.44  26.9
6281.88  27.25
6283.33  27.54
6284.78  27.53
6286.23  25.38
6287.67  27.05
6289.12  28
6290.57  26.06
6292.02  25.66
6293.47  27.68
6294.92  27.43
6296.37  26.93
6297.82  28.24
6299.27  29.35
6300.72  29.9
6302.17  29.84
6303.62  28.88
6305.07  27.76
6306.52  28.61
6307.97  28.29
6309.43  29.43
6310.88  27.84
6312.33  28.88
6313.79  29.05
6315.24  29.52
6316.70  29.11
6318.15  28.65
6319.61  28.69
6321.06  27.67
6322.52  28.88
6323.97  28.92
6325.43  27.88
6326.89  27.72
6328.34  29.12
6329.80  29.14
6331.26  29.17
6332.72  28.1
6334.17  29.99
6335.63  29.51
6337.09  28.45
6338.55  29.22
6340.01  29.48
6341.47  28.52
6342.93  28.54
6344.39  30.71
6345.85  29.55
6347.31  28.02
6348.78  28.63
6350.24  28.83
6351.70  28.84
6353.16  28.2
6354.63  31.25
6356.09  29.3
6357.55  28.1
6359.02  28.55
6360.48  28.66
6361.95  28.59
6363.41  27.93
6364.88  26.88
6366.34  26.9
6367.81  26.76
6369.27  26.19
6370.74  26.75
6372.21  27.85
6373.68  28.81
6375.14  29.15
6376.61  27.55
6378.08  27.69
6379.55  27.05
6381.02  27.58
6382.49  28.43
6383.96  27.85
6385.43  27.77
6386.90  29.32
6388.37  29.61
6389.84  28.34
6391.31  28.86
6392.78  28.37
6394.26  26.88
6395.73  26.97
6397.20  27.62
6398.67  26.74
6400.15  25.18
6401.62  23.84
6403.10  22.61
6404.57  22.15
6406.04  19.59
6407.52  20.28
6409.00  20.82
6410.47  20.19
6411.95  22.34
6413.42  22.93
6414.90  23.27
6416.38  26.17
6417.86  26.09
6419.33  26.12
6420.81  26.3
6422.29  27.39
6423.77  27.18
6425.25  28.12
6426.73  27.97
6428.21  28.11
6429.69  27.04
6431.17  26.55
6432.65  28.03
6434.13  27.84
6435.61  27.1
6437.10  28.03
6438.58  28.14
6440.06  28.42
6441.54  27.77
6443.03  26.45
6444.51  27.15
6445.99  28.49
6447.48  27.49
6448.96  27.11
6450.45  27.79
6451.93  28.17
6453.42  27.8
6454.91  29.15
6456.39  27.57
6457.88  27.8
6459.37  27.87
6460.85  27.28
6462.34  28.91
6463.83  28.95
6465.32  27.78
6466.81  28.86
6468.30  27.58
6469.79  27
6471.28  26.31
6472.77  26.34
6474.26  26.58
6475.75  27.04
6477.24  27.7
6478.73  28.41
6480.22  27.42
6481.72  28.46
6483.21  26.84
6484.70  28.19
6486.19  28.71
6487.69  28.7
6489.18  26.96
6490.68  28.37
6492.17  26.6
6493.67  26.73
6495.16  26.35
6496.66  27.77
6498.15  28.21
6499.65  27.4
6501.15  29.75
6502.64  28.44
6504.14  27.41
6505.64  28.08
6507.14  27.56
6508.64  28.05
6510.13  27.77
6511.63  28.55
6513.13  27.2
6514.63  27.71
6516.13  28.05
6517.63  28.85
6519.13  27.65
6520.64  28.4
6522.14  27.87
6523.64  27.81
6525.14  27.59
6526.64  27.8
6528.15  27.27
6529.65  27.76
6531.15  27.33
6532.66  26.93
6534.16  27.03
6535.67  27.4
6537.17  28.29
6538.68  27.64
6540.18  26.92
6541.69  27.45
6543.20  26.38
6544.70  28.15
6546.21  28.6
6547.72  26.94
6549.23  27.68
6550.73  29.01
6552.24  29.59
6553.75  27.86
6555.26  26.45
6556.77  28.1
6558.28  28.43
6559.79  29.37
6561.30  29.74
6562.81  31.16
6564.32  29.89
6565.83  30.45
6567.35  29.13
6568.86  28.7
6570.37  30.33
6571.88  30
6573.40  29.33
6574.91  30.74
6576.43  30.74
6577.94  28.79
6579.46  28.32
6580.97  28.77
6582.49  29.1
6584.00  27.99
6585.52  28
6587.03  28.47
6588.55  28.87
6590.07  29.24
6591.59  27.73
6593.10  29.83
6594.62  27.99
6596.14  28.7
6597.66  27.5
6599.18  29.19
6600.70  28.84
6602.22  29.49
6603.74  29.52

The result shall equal 0.15 mag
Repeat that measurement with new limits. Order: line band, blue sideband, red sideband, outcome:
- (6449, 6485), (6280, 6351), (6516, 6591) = 0.03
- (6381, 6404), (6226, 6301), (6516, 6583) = 0.04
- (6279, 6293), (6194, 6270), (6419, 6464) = 0.03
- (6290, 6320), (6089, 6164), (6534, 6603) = -0.03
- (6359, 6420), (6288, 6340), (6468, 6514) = 0.08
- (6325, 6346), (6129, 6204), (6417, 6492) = -0.06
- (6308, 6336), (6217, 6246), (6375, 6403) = -0.03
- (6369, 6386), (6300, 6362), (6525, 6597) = 0.04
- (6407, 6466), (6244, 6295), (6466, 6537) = 0.04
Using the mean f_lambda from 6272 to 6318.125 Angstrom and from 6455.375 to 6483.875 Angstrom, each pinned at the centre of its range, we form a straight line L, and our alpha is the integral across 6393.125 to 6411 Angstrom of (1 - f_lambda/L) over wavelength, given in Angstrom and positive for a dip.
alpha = 2.63 Angstrom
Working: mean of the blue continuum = 28.1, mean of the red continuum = 27.6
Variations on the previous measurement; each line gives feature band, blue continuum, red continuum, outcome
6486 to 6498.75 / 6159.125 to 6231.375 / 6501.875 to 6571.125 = 0.2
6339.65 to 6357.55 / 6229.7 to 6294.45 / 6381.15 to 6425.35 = -1.7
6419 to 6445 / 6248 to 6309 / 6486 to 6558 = 0.4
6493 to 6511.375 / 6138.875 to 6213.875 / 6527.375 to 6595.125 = 0.3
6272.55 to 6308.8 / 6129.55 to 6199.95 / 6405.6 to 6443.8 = -1.9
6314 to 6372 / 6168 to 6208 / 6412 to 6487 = -2.9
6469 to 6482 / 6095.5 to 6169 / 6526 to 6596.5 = 0.5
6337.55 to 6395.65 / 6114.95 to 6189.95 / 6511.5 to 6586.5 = -1.2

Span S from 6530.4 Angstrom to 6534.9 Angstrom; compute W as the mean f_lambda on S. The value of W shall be 27.1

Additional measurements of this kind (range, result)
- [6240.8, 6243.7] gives 27.9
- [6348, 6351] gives 28.7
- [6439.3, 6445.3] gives 27.5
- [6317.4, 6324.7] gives 28.6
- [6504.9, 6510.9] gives 27.9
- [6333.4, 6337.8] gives 29.3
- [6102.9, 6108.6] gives 26.9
